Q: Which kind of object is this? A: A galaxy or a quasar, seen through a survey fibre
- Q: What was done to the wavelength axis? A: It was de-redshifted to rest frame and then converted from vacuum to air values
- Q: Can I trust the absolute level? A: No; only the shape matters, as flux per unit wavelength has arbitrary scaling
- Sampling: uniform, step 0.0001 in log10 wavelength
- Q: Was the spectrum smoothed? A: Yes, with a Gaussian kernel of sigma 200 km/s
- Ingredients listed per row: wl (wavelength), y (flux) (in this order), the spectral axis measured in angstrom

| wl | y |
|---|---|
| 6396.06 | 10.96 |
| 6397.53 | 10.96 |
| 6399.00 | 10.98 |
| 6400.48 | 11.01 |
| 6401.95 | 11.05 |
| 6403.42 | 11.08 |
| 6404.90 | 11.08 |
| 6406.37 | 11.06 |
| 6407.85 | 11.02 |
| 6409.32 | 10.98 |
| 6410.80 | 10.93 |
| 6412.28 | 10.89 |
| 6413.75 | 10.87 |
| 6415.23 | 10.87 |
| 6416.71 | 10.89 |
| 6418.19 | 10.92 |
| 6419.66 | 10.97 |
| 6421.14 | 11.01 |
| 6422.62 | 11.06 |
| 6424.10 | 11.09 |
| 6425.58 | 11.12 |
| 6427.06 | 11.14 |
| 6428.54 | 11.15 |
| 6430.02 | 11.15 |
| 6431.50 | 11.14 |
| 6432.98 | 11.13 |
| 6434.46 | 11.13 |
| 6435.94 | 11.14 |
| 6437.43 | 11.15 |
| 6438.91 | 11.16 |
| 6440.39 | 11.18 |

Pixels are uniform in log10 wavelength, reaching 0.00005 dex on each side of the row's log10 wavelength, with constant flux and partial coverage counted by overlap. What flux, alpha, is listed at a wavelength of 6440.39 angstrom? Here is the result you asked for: 11.18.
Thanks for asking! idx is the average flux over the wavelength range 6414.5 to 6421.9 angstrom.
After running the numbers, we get 10.9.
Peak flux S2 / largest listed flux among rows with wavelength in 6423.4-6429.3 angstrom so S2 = 11.15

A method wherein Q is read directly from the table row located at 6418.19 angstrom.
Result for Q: 10.92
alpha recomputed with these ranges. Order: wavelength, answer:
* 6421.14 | 11.01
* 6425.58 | 11.12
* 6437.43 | 11.15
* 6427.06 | 11.14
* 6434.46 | 11.13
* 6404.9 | 11.08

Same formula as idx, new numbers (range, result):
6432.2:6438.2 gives 11.1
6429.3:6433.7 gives 11.1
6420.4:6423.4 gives 11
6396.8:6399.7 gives 11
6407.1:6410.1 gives 11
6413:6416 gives 10.9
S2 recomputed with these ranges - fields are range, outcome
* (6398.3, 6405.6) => 11.08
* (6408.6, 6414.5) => 10.98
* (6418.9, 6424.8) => 11.09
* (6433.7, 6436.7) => 11.14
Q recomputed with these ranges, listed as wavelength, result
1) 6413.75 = 10.87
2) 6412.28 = 10.89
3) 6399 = 10.98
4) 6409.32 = 10.98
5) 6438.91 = 11.16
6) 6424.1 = 11.09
